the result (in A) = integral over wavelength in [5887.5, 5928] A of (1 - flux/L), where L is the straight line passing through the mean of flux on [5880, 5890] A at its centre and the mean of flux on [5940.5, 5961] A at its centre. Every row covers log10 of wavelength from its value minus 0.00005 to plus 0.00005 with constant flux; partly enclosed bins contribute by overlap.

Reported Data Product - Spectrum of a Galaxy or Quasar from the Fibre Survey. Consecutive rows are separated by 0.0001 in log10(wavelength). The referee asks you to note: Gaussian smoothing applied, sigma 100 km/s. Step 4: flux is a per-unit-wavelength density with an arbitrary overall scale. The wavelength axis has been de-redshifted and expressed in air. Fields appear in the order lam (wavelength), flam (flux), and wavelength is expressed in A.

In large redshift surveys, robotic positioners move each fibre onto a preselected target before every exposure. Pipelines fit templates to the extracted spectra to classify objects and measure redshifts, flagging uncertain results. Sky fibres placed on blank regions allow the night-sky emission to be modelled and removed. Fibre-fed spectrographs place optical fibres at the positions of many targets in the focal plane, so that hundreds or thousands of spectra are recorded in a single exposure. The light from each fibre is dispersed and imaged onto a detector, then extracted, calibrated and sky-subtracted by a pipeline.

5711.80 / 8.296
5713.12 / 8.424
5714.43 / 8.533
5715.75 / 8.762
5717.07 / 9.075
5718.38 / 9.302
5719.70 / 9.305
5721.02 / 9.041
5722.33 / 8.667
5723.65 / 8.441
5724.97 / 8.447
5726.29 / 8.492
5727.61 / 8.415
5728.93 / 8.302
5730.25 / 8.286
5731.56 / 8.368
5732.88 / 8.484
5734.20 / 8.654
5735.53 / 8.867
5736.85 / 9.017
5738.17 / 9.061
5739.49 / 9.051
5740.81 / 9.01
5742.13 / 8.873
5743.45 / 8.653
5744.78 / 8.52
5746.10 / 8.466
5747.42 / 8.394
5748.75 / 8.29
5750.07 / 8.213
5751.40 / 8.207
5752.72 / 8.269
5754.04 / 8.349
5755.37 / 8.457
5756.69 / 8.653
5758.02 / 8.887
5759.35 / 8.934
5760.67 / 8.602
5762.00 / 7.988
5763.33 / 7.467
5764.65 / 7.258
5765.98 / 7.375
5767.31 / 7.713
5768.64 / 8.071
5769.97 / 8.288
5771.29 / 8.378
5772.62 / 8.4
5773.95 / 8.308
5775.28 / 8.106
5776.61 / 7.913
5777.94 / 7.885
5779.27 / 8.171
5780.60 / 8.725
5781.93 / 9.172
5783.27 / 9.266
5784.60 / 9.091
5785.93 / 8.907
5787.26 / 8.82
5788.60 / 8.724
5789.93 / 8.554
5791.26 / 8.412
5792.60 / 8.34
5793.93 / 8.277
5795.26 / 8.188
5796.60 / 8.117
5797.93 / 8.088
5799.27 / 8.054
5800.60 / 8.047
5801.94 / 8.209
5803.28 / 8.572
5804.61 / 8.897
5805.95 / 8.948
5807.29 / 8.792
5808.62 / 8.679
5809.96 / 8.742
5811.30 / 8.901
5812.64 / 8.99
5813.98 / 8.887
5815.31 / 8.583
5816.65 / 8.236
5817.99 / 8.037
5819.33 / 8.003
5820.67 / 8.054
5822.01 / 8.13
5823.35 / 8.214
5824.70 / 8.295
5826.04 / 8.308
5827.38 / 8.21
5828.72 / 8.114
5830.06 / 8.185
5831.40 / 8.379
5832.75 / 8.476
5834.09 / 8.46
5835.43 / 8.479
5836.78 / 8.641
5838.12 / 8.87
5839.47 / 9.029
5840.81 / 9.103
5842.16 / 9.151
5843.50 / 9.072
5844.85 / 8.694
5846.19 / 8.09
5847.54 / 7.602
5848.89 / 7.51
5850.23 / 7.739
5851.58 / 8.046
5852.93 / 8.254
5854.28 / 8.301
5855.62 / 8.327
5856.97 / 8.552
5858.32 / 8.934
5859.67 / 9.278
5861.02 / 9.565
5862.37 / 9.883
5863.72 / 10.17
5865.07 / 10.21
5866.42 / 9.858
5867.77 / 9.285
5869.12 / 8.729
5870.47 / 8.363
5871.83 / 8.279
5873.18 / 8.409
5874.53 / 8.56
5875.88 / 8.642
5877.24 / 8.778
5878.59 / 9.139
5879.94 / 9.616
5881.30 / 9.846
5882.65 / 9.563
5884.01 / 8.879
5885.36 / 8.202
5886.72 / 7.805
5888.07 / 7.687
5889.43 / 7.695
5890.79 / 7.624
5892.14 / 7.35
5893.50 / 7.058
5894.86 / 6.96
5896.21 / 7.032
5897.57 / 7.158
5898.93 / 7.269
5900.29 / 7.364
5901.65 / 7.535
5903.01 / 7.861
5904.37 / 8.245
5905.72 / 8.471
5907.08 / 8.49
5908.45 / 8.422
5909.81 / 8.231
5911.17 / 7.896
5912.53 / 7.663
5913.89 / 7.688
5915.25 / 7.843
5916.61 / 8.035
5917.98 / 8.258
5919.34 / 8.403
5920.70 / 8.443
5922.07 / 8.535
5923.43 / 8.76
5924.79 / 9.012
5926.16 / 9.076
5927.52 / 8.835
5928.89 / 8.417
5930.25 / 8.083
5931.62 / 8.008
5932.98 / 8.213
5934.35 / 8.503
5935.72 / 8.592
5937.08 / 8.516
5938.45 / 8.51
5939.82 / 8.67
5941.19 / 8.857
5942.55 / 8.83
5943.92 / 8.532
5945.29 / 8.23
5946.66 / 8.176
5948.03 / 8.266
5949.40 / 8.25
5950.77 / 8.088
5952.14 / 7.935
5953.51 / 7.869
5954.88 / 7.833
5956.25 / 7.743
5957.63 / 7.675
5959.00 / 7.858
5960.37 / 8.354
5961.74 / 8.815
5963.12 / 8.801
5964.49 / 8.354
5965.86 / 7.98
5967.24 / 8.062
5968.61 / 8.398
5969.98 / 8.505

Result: 2.3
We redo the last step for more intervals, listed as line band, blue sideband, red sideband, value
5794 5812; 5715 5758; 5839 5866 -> 0.5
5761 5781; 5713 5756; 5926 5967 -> 1.3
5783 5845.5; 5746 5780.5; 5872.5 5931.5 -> -2.5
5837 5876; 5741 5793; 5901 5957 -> -2.1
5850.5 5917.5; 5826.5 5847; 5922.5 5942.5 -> 1.6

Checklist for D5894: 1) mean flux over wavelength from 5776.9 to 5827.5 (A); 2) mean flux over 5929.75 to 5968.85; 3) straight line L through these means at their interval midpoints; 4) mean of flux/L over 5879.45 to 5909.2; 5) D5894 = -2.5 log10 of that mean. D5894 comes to 0.05 mag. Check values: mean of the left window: 8.49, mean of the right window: 8.27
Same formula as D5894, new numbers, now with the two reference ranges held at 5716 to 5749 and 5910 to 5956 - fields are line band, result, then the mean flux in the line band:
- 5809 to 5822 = 0.009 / 8.48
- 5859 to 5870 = -0.138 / 9.6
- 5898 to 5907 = 0.075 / 7.82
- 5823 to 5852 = 0.014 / 8.4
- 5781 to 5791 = -0.037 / 8.9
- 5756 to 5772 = 0.066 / 8.14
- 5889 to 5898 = 0.158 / 7.26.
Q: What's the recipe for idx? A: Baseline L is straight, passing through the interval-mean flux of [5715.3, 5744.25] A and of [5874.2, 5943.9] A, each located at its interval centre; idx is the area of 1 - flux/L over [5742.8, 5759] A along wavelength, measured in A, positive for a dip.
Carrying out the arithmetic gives 0.4 A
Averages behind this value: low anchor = 8.75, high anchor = 8.26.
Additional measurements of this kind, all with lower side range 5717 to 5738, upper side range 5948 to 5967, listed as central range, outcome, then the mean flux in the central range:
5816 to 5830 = 0.49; 8.16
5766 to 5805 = 0.77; 8.38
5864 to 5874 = -0.86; 9.06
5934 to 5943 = -0.52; 8.64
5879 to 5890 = -0.50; 8.68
